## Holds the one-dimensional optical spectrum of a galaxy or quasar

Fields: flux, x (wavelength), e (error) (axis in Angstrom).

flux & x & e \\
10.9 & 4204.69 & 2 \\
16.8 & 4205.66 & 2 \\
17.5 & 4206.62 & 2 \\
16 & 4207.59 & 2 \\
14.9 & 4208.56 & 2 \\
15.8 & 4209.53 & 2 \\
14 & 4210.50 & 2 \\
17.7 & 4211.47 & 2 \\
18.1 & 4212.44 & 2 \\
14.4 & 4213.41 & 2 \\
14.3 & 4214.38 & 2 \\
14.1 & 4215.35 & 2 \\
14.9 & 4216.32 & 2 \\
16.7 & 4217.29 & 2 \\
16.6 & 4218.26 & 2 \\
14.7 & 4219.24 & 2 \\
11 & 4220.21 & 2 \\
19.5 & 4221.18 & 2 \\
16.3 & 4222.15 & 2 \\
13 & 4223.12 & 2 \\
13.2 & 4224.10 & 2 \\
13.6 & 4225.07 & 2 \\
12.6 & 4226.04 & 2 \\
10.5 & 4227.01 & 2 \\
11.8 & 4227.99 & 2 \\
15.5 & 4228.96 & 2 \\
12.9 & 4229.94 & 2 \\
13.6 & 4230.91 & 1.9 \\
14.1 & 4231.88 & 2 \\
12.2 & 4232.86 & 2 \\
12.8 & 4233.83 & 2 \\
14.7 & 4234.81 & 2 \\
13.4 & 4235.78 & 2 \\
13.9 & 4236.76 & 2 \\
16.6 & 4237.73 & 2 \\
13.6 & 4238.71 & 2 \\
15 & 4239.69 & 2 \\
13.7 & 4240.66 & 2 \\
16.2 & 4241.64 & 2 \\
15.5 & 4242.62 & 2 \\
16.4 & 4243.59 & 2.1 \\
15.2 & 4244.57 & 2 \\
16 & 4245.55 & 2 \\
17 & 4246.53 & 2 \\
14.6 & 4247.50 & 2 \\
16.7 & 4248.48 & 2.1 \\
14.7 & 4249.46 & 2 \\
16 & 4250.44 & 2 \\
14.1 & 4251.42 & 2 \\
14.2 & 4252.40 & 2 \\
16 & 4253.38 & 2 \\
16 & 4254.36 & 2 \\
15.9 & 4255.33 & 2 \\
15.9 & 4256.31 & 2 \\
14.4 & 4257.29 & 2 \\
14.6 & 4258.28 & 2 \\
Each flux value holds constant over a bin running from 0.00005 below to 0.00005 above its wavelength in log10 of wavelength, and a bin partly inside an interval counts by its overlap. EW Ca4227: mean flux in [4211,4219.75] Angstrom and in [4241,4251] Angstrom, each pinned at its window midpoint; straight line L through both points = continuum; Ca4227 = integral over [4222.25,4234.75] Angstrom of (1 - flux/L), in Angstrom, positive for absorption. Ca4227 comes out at 2.1 Angstrom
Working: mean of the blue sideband 15.7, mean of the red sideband 15.8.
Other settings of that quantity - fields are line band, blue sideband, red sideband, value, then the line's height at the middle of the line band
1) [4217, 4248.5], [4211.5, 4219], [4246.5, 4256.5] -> 2.2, 15.6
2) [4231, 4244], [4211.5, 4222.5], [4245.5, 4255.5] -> 0.9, 15.6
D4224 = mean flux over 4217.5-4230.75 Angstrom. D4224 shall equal 14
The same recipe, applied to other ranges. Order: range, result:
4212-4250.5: 14.6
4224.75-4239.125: 13.5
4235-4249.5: 15.2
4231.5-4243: 14.3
